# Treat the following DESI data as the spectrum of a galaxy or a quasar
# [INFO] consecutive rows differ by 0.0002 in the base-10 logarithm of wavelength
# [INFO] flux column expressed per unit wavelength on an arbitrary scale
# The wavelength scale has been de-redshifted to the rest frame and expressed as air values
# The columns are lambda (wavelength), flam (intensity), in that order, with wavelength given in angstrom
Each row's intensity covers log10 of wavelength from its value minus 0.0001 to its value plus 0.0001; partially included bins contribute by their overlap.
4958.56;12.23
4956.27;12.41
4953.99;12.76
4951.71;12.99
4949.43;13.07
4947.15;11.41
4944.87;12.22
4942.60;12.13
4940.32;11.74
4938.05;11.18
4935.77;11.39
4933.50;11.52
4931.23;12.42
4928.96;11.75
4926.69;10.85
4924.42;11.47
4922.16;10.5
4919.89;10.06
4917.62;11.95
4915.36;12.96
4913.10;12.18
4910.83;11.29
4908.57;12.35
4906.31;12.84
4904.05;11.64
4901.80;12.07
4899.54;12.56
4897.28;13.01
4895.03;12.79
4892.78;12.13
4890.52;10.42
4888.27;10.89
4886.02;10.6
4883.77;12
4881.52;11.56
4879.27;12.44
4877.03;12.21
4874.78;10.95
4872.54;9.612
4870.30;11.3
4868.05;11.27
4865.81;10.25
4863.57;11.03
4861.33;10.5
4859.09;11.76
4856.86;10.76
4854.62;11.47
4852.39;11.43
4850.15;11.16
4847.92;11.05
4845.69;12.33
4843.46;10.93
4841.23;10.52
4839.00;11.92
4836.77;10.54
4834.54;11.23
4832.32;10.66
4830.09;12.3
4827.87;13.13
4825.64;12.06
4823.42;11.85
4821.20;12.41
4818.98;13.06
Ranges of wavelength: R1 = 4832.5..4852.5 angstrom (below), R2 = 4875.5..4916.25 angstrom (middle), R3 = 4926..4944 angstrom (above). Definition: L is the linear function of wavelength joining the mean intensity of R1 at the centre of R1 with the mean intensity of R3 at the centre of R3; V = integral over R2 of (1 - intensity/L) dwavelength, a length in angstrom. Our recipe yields -1.8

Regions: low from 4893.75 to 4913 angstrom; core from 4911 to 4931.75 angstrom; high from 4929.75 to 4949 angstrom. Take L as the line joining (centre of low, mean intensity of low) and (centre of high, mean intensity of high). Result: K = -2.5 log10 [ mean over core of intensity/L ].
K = 0.05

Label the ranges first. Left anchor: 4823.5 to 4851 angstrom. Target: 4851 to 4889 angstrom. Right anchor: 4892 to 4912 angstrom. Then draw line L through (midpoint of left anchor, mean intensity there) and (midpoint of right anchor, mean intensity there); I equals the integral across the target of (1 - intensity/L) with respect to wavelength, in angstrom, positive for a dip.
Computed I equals 2.3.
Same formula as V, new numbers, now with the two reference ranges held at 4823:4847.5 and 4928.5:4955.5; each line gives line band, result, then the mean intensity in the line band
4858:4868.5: 0.68 angstrom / 10.9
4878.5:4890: 0.37 angstrom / 11.4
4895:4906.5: -0.54 angstrom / 12.4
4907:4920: -0.04 angstrom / 12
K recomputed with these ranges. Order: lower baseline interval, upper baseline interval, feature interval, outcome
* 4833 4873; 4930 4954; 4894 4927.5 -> -0.019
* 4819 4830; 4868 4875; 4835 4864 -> 0.029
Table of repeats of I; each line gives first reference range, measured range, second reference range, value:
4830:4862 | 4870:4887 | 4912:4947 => 0.0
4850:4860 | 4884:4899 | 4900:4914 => 0.2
